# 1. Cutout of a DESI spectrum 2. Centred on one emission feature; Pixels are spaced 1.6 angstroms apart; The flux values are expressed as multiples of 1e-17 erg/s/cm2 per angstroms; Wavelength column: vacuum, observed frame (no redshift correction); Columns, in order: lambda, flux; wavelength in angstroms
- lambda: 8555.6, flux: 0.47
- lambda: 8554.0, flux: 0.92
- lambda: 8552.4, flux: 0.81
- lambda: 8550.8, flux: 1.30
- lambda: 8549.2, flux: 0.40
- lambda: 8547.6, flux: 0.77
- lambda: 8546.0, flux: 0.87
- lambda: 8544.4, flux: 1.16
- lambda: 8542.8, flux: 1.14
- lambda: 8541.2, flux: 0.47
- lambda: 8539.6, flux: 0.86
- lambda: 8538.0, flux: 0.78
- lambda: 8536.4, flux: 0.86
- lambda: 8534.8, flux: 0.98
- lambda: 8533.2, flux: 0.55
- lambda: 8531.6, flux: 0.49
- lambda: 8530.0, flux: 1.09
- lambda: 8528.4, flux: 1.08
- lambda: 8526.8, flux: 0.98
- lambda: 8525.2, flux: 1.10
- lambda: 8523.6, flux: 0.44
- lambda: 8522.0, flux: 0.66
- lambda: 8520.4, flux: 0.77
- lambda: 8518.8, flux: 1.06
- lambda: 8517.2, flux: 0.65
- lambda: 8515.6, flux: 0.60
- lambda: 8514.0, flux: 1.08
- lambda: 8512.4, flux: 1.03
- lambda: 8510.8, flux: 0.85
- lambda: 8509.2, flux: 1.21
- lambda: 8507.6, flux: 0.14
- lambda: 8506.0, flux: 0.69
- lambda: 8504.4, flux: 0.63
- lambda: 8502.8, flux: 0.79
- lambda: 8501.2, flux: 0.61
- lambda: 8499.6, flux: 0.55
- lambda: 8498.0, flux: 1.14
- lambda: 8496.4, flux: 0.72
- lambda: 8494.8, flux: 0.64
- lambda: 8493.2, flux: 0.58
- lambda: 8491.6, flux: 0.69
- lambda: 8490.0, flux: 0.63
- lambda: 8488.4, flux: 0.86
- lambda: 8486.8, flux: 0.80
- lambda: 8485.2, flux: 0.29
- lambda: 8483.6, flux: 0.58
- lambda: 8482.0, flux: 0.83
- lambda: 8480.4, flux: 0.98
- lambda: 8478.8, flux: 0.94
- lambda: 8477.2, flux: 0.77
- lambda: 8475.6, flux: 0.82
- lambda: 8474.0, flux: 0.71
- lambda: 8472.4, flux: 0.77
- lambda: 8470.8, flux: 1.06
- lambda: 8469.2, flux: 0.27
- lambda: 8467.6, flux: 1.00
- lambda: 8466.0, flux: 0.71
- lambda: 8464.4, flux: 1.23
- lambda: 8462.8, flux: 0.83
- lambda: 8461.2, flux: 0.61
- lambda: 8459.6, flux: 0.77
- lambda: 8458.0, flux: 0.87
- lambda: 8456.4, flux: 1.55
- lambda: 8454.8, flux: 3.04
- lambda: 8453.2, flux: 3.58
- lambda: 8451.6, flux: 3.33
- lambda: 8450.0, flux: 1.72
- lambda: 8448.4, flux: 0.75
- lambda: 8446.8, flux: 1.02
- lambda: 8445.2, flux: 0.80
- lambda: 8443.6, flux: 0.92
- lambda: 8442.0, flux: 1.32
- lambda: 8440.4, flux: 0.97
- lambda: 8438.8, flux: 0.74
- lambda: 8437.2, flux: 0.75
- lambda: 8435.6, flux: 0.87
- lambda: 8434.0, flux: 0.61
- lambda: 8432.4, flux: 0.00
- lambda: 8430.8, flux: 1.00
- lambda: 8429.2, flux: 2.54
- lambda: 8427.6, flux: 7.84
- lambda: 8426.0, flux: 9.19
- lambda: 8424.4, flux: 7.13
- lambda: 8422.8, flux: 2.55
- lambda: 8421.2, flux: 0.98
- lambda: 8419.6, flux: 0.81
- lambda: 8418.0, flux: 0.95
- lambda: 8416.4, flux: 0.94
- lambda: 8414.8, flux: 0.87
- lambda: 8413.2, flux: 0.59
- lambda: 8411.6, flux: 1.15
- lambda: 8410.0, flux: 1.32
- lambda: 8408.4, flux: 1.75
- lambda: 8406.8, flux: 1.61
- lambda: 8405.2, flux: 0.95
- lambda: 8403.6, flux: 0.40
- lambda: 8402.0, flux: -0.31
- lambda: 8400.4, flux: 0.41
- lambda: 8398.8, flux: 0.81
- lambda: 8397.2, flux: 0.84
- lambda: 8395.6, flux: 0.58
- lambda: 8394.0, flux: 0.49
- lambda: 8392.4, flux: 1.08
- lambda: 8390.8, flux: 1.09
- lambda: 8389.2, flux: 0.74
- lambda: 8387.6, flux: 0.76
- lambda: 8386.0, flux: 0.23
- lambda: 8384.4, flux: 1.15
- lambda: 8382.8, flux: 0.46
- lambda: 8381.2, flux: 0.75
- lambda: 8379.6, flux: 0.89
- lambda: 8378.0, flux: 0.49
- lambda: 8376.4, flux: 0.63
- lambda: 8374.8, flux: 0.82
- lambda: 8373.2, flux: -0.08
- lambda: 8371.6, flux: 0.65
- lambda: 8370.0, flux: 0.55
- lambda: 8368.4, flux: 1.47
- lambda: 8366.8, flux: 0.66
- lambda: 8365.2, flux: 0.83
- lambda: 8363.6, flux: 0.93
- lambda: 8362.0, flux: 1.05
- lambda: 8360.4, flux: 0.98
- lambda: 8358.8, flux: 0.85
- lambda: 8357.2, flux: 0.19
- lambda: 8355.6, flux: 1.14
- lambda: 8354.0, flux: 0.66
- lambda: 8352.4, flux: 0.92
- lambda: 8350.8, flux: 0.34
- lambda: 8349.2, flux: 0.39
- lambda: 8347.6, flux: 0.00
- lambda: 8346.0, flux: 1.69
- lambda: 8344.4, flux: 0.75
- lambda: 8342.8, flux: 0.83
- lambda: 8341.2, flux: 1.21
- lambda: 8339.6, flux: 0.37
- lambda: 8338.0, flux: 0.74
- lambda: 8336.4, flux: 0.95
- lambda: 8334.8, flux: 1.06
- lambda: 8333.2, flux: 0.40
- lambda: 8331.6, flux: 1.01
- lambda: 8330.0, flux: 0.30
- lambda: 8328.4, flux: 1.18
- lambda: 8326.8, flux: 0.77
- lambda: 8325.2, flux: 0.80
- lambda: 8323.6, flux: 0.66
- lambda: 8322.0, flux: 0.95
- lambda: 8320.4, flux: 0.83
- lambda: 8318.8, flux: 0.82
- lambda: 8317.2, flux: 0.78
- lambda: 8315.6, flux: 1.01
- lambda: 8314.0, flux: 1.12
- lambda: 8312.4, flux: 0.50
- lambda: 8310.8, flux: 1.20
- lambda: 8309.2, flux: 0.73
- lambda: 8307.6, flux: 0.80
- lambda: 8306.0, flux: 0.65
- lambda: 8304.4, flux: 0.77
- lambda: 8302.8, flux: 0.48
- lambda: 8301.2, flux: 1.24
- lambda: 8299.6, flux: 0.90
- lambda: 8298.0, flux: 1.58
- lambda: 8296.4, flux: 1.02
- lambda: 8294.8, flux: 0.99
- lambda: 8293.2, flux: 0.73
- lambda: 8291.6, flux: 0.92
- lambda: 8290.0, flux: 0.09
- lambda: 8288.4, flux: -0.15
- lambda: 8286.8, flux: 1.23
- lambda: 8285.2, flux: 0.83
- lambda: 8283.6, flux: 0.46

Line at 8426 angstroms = H-alpha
